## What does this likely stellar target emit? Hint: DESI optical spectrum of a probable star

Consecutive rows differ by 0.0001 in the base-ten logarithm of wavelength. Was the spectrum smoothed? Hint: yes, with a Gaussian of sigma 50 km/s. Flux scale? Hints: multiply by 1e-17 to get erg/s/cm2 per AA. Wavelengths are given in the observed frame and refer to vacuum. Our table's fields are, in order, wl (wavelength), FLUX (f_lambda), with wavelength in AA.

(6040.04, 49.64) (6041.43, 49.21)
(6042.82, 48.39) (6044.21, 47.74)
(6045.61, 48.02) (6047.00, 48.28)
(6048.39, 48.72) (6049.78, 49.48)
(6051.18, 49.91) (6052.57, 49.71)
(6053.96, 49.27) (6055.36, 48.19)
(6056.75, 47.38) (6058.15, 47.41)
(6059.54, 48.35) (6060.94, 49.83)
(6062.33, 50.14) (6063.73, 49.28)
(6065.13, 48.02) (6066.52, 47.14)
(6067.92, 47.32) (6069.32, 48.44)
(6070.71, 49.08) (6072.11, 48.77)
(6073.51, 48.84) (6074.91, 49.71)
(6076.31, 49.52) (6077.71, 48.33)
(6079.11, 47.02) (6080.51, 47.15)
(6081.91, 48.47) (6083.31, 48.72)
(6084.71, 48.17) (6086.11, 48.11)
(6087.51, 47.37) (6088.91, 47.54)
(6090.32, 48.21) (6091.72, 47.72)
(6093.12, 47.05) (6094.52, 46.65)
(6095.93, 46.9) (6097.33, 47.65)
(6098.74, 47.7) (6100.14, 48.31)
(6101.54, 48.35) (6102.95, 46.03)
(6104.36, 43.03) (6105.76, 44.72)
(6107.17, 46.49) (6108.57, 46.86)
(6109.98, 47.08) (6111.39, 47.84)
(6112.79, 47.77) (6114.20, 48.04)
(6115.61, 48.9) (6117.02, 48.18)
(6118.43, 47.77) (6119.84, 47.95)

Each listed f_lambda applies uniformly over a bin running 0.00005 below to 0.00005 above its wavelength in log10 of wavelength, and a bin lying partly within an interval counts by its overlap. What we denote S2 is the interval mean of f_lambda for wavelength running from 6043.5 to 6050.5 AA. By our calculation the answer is 48.4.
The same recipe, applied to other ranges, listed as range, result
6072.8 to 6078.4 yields 49.1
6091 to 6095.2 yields 47.2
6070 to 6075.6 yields 49.1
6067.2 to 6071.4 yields 48.3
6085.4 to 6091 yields 47.8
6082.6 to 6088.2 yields 48.1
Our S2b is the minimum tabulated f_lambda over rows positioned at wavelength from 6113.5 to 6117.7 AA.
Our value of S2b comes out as 48.04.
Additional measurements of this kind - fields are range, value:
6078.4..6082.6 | 47.02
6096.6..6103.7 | 46.03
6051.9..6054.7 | 49.27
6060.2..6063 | 49.83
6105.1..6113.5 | 44.72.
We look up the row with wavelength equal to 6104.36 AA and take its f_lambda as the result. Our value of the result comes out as 43.03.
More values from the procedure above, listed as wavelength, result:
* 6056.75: 47.38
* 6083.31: 48.72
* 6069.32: 48.44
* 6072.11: 48.77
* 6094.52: 46.65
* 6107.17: 46.49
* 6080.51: 47.15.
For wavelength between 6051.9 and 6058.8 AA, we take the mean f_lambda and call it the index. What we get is 48.4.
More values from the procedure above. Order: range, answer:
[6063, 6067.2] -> 48.2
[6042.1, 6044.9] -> 48.1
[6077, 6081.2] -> 47.5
